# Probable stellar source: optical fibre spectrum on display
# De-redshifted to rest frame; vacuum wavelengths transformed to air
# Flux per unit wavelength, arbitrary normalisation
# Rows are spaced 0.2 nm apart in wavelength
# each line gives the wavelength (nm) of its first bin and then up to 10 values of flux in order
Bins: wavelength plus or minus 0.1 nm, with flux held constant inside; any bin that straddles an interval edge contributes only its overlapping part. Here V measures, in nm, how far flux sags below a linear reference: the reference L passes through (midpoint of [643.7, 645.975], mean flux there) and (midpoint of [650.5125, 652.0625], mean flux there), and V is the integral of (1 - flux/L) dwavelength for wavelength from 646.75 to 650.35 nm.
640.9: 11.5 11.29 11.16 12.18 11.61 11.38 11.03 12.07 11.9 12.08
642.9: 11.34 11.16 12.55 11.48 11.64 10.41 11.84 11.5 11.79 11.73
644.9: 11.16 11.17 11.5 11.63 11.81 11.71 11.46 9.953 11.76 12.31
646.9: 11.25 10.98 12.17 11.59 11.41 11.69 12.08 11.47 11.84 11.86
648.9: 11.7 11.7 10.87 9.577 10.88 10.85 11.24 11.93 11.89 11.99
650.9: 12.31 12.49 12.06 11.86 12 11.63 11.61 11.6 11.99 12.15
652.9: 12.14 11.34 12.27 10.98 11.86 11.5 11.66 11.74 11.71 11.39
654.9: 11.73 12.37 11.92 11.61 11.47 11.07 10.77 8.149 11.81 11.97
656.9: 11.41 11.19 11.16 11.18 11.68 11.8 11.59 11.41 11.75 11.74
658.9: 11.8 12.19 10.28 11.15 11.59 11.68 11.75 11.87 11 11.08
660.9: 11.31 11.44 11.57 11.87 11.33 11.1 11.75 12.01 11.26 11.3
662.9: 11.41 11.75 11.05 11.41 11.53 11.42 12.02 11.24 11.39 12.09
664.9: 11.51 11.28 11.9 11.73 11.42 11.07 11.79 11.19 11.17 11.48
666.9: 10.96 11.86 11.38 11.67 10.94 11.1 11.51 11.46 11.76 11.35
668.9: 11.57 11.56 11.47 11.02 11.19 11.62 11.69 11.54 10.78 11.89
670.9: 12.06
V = 0.12 nm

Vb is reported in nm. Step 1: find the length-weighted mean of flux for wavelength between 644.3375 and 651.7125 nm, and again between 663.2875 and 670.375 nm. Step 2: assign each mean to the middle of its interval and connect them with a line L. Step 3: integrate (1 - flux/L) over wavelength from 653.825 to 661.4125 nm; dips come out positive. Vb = 0.05 nm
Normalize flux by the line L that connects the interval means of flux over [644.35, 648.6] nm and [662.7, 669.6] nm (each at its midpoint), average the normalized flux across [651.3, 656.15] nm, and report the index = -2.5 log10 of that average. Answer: -0.02 mag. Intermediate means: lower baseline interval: 11.5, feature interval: 11.7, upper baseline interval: 11.5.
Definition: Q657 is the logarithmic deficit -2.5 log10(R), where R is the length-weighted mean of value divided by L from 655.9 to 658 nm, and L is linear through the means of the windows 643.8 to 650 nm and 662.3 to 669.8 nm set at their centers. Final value 0.03 mag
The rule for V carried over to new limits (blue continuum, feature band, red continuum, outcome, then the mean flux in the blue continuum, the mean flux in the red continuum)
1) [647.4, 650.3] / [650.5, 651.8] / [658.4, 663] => -0.08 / 11.4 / 11.5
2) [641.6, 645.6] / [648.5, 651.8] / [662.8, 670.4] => -0.02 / 11.5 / 11.5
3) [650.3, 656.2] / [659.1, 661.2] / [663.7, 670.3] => 0.05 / 11.8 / 11.5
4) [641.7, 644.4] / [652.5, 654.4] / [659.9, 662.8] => -0.04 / 11.6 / 11.5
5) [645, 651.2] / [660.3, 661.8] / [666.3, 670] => 0.00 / 11.5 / 11.4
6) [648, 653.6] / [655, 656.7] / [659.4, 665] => 0.06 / 11.7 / 11.5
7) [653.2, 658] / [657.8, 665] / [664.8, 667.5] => -0.04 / 11.4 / 11.4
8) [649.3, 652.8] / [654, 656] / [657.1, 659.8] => -0.02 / 11.6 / 11.5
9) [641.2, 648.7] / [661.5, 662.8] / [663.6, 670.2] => 0.00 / 11.6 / 11.5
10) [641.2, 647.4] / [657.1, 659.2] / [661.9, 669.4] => -0.02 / 11.5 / 11.5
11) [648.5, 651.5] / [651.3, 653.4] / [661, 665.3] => -0.06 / 11.5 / 11.5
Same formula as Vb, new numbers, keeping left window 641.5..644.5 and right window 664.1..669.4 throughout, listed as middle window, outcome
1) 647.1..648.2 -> -0.014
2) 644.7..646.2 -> 0.010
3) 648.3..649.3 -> -0.008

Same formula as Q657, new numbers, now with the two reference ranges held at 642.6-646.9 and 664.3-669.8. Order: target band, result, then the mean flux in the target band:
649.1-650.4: 0.05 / 11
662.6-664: 0.00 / 11.4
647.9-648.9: -0.03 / 11.8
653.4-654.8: -0.01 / 11.5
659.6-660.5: -0.02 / 11.6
